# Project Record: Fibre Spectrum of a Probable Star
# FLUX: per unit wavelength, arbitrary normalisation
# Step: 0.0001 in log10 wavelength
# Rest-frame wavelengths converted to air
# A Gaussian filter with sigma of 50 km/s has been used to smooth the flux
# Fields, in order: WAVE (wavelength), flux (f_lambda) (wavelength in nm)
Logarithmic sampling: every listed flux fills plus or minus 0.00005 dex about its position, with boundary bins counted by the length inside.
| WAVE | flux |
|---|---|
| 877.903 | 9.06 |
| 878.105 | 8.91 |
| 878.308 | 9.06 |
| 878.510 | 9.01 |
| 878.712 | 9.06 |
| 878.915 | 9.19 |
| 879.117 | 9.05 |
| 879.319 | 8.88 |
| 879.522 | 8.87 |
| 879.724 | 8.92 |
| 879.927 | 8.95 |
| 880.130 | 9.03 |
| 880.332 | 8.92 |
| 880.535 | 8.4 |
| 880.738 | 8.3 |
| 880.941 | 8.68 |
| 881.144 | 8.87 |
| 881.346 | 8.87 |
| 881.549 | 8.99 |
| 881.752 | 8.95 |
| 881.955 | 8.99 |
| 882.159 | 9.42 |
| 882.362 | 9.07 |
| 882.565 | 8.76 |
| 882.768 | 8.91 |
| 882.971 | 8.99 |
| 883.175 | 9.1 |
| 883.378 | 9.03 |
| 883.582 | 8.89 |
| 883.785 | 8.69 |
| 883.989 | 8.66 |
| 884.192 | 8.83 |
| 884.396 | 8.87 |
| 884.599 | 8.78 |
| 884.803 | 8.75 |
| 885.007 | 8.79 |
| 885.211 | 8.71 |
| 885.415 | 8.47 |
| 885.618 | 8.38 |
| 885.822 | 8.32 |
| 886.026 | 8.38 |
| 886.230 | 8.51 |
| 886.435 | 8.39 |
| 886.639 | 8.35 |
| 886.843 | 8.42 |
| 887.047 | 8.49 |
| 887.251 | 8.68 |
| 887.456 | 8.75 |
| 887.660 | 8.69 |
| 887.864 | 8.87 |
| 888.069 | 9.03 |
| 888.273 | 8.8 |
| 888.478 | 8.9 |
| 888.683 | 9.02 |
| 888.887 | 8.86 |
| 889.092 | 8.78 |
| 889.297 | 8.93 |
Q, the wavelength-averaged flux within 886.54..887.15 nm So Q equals 8.43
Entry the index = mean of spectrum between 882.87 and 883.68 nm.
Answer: 8.99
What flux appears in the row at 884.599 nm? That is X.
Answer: 8.78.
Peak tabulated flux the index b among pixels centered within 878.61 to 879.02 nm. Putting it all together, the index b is 9.19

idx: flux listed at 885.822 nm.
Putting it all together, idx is 8.32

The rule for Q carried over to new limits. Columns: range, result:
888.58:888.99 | 8.94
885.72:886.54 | 8.39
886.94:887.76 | 8.65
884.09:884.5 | 8.87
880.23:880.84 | 8.54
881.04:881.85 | 8.93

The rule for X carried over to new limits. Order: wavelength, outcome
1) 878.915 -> 9.19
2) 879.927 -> 8.95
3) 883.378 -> 9.03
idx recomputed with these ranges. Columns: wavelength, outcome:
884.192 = 8.83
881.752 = 8.95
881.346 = 8.87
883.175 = 9.1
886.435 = 8.39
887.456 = 8.75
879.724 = 8.92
